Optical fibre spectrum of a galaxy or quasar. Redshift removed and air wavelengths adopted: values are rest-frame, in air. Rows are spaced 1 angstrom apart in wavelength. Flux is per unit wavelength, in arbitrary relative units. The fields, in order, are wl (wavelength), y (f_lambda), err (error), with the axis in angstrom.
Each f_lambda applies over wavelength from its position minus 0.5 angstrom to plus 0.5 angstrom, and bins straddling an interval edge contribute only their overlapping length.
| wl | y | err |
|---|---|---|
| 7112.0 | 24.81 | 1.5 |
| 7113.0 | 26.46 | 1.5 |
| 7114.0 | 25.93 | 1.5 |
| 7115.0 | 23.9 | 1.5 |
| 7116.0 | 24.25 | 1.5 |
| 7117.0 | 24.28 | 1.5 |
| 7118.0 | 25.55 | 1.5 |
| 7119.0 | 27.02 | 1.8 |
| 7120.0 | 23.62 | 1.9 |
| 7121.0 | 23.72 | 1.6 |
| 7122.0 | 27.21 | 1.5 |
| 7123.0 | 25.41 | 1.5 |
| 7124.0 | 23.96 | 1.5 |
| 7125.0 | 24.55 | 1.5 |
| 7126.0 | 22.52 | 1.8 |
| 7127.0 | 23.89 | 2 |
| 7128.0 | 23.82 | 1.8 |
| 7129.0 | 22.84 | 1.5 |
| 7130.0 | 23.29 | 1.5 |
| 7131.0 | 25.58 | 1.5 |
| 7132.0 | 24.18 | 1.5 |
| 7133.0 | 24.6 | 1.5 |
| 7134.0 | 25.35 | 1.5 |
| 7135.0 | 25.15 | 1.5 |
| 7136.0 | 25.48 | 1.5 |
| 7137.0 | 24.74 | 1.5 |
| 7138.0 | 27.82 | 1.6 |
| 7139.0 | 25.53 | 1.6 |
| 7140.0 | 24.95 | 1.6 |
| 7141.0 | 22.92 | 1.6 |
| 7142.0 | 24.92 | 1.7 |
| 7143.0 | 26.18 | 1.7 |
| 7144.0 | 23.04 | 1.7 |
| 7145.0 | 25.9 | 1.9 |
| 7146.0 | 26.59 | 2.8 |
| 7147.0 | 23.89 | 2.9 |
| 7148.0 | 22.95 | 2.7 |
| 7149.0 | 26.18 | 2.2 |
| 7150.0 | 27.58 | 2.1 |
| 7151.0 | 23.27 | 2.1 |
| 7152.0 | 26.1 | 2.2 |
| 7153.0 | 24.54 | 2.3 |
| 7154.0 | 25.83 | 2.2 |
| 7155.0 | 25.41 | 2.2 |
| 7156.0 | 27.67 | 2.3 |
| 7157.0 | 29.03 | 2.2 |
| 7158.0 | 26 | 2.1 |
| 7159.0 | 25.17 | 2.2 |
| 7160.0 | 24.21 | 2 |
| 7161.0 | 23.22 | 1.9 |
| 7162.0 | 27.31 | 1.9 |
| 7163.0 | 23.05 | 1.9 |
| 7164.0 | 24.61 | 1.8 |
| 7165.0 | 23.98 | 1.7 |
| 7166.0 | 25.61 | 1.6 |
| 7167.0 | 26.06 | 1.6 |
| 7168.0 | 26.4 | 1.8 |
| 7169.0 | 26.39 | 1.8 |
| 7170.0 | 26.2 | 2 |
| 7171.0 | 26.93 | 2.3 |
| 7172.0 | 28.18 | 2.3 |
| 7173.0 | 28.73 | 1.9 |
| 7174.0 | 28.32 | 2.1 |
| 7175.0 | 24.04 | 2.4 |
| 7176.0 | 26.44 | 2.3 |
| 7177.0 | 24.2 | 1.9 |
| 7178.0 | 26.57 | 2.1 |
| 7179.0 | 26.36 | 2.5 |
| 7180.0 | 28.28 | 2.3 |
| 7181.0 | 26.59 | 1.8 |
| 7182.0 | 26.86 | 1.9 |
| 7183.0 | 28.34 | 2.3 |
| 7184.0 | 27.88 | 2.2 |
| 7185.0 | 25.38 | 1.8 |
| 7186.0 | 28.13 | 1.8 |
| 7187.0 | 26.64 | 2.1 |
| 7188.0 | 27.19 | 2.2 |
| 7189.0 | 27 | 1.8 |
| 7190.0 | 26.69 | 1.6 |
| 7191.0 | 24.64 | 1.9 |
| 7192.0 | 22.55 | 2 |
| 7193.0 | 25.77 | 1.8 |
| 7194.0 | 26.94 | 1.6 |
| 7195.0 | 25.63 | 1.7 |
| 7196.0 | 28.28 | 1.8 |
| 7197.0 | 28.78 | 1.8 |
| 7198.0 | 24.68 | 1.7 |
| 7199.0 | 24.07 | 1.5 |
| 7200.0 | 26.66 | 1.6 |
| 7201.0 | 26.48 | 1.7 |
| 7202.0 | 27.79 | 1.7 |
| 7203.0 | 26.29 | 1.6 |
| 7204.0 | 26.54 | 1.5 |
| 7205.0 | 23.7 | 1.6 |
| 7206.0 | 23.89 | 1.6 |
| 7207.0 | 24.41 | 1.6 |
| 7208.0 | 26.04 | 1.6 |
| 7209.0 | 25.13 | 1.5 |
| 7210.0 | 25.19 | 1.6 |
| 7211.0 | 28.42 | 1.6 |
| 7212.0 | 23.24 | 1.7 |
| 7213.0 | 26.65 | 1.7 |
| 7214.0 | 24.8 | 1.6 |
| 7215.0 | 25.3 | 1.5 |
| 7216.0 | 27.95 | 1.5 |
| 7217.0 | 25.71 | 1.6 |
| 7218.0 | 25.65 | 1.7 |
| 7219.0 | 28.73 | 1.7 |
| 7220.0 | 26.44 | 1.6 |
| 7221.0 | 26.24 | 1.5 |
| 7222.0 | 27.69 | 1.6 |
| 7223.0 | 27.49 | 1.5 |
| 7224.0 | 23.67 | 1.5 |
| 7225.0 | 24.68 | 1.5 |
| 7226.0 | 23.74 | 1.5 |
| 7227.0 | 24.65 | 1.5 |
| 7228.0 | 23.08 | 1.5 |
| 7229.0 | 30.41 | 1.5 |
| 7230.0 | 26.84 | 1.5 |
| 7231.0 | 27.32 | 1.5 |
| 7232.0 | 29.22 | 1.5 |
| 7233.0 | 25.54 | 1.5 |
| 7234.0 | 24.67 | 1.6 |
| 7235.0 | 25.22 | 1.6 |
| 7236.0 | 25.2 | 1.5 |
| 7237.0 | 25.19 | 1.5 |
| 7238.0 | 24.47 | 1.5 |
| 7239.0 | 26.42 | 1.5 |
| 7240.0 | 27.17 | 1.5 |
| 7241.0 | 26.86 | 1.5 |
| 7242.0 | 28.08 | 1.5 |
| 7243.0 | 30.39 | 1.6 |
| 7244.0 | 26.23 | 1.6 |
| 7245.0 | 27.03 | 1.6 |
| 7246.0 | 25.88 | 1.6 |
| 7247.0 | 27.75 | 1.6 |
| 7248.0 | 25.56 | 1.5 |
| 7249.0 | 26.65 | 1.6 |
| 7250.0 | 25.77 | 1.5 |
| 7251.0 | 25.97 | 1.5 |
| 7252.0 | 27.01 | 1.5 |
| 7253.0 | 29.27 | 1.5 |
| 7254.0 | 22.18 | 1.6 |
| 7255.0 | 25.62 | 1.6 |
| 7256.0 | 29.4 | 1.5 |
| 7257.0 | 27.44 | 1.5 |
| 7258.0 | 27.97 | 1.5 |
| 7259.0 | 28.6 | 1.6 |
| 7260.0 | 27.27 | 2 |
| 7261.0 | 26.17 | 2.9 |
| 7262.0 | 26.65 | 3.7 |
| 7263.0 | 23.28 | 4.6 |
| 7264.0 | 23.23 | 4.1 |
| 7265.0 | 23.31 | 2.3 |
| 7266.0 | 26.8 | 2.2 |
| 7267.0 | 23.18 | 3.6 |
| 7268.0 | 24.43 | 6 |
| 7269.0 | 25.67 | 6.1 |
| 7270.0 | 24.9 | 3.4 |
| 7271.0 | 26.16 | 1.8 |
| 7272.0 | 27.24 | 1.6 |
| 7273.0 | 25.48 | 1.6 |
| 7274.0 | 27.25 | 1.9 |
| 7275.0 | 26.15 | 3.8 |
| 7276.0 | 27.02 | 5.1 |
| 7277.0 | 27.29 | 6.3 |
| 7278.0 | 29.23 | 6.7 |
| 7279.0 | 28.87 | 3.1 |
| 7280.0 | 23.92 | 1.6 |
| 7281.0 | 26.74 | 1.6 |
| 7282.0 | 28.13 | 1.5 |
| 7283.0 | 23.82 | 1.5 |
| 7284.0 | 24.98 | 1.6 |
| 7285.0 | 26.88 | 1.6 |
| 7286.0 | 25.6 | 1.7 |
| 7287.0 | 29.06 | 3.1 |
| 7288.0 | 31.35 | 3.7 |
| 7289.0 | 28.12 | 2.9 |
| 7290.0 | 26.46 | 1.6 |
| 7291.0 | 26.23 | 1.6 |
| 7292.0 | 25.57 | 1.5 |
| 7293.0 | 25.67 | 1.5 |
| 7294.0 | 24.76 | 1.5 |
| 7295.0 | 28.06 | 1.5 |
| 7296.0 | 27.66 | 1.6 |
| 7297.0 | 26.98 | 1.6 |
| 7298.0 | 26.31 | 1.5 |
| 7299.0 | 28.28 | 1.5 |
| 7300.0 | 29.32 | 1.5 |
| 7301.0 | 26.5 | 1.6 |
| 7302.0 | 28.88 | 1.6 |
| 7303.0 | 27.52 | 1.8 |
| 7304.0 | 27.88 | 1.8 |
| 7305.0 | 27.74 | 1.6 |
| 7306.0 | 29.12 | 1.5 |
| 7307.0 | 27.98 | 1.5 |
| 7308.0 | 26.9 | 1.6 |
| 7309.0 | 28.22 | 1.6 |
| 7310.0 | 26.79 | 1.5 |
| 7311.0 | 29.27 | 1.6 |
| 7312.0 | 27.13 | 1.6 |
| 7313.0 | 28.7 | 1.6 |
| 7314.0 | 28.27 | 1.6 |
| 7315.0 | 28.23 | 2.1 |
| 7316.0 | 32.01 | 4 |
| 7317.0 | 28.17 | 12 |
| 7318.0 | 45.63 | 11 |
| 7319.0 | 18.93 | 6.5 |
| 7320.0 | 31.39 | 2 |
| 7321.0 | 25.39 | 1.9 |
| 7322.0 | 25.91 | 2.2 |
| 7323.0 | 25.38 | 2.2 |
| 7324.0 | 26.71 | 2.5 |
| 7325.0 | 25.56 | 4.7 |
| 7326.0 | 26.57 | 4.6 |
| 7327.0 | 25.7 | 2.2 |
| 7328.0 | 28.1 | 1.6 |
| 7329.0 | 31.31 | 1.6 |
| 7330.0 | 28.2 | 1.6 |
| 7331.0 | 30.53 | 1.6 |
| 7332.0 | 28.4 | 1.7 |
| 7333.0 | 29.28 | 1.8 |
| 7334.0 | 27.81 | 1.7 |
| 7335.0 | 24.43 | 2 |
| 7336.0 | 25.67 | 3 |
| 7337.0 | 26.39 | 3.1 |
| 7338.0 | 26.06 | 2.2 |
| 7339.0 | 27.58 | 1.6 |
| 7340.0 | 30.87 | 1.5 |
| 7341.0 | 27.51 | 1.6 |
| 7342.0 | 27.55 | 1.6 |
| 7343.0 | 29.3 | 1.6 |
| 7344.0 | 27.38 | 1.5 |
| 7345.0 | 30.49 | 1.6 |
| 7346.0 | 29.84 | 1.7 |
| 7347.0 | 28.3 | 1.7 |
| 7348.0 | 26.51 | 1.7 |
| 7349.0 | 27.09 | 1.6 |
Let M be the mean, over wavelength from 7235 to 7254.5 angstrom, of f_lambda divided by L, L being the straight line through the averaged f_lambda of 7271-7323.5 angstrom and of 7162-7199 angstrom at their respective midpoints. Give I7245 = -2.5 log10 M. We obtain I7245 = 0.02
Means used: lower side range 26.3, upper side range 27.6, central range 26.4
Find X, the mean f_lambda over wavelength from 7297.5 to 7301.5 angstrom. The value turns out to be 27.6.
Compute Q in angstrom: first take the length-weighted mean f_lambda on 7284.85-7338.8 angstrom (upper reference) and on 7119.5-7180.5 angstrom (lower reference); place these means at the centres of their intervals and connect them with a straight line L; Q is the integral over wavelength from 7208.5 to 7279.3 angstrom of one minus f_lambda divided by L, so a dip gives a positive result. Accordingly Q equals 1.3 angstrom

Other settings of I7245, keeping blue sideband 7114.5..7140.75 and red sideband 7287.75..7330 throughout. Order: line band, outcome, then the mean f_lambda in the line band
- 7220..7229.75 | 0.02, 25.8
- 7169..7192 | -0.04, 26.7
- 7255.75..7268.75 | 0.05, 25.9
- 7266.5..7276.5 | 0.06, 25.7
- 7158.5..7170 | 0.01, 25.1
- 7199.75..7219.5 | 0.01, 25.9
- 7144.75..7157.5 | -0.03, 25.8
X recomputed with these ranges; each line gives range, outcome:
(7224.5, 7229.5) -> 25.3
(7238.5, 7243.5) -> 27.8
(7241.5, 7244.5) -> 28.2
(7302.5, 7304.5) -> 27.7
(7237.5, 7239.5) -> 25.4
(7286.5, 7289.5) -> 29.5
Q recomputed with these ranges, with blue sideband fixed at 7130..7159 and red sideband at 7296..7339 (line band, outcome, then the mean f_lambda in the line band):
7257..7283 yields 1.0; 26.2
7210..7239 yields 0.6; 26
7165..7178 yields -0.3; 26.4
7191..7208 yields 0.3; 25.8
